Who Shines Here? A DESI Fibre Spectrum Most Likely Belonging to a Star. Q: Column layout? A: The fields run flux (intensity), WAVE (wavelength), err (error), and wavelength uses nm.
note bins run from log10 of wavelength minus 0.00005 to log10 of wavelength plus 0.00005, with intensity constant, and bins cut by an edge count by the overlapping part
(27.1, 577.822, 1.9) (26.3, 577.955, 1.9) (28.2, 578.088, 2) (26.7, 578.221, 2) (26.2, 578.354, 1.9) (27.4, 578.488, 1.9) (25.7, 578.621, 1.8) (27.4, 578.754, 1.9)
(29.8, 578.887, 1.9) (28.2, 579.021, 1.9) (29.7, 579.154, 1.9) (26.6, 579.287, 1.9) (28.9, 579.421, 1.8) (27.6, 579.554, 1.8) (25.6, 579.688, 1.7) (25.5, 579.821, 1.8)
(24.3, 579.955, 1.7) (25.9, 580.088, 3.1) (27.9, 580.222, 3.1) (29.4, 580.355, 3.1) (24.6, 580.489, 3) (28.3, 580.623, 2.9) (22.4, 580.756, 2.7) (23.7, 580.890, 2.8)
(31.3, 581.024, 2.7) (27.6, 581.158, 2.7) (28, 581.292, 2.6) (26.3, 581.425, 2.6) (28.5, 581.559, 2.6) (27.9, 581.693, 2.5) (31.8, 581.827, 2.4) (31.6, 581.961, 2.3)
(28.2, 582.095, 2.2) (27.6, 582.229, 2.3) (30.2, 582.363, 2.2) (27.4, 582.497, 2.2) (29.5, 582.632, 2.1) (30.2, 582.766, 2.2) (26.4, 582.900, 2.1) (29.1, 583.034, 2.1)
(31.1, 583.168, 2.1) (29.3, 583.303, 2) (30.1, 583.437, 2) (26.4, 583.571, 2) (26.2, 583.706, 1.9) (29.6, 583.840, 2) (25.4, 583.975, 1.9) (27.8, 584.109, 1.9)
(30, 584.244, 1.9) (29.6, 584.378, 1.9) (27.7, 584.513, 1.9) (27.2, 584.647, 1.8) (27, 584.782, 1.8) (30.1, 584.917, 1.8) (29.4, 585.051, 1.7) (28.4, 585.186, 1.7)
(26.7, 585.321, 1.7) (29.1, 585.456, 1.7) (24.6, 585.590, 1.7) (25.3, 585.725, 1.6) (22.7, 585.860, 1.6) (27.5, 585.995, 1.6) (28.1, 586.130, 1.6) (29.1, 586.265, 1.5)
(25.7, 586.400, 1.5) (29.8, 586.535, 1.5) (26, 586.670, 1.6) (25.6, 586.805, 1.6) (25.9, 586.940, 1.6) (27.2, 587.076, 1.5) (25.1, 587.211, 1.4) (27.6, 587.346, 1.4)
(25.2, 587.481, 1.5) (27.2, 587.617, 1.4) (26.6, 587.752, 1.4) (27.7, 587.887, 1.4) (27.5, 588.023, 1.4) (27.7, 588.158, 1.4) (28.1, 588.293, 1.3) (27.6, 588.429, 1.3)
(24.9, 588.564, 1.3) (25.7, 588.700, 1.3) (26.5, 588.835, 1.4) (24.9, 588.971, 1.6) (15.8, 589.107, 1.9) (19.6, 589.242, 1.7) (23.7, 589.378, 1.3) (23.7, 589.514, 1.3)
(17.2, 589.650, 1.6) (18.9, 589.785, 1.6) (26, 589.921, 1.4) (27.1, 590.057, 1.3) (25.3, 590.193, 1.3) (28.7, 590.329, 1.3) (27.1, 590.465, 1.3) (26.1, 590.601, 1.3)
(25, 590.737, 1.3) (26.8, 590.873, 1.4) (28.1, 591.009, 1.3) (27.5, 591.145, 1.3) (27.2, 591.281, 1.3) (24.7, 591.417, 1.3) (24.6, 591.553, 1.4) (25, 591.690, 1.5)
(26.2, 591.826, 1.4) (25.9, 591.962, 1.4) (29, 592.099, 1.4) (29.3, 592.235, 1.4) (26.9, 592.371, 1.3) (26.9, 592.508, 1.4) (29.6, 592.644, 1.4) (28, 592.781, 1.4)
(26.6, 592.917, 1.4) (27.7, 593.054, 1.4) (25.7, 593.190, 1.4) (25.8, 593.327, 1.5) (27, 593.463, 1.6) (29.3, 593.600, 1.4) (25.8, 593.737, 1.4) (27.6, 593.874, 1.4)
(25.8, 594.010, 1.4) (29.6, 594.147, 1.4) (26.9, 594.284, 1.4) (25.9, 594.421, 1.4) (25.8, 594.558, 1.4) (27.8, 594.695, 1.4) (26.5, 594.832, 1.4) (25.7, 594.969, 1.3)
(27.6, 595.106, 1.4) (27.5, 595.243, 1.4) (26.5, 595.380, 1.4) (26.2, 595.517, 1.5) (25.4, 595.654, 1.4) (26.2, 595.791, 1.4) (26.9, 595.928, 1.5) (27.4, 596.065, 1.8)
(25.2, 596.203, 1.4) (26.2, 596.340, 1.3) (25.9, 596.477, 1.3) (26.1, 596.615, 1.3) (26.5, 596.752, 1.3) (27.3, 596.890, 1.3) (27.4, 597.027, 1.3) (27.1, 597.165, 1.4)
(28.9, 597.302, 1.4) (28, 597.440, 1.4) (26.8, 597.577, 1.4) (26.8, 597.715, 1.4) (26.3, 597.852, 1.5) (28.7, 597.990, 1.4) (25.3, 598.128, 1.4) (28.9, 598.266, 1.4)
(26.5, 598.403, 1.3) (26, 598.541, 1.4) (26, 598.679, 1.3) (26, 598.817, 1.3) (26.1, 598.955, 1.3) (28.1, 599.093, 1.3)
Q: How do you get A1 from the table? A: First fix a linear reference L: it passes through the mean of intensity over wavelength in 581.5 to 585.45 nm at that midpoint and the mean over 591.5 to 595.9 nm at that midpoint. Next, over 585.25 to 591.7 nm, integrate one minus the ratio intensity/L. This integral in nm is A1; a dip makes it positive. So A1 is 0.48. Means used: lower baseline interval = 28.6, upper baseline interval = 26.9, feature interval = 25.7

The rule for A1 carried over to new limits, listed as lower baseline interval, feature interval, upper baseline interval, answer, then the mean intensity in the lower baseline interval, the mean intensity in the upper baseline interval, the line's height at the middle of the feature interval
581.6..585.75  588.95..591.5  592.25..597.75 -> 0.29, 28.4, 26.9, 27.6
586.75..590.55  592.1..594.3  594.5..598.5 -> -0.11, 25.1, 26.8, 26.1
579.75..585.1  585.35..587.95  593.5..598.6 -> 0.10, 28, 26.9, 27.7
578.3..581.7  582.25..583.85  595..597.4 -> -0.10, 27.1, 26.7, 27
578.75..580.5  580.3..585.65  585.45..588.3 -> -0.22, 27.3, 26.7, 27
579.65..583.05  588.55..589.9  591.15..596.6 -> 0.25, 27.7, 26.8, 27.1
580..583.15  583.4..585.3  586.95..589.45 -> -0.08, 28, 25.5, 27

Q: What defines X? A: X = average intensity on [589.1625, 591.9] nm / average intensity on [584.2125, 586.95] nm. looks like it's 0.91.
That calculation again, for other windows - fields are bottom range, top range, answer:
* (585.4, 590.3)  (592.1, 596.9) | 1.06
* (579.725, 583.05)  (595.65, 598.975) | 0.97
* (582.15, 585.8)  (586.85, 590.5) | 0.89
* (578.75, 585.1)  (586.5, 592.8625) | 0.92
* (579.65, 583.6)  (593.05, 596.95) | 0.96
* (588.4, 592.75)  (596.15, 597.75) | 1.06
